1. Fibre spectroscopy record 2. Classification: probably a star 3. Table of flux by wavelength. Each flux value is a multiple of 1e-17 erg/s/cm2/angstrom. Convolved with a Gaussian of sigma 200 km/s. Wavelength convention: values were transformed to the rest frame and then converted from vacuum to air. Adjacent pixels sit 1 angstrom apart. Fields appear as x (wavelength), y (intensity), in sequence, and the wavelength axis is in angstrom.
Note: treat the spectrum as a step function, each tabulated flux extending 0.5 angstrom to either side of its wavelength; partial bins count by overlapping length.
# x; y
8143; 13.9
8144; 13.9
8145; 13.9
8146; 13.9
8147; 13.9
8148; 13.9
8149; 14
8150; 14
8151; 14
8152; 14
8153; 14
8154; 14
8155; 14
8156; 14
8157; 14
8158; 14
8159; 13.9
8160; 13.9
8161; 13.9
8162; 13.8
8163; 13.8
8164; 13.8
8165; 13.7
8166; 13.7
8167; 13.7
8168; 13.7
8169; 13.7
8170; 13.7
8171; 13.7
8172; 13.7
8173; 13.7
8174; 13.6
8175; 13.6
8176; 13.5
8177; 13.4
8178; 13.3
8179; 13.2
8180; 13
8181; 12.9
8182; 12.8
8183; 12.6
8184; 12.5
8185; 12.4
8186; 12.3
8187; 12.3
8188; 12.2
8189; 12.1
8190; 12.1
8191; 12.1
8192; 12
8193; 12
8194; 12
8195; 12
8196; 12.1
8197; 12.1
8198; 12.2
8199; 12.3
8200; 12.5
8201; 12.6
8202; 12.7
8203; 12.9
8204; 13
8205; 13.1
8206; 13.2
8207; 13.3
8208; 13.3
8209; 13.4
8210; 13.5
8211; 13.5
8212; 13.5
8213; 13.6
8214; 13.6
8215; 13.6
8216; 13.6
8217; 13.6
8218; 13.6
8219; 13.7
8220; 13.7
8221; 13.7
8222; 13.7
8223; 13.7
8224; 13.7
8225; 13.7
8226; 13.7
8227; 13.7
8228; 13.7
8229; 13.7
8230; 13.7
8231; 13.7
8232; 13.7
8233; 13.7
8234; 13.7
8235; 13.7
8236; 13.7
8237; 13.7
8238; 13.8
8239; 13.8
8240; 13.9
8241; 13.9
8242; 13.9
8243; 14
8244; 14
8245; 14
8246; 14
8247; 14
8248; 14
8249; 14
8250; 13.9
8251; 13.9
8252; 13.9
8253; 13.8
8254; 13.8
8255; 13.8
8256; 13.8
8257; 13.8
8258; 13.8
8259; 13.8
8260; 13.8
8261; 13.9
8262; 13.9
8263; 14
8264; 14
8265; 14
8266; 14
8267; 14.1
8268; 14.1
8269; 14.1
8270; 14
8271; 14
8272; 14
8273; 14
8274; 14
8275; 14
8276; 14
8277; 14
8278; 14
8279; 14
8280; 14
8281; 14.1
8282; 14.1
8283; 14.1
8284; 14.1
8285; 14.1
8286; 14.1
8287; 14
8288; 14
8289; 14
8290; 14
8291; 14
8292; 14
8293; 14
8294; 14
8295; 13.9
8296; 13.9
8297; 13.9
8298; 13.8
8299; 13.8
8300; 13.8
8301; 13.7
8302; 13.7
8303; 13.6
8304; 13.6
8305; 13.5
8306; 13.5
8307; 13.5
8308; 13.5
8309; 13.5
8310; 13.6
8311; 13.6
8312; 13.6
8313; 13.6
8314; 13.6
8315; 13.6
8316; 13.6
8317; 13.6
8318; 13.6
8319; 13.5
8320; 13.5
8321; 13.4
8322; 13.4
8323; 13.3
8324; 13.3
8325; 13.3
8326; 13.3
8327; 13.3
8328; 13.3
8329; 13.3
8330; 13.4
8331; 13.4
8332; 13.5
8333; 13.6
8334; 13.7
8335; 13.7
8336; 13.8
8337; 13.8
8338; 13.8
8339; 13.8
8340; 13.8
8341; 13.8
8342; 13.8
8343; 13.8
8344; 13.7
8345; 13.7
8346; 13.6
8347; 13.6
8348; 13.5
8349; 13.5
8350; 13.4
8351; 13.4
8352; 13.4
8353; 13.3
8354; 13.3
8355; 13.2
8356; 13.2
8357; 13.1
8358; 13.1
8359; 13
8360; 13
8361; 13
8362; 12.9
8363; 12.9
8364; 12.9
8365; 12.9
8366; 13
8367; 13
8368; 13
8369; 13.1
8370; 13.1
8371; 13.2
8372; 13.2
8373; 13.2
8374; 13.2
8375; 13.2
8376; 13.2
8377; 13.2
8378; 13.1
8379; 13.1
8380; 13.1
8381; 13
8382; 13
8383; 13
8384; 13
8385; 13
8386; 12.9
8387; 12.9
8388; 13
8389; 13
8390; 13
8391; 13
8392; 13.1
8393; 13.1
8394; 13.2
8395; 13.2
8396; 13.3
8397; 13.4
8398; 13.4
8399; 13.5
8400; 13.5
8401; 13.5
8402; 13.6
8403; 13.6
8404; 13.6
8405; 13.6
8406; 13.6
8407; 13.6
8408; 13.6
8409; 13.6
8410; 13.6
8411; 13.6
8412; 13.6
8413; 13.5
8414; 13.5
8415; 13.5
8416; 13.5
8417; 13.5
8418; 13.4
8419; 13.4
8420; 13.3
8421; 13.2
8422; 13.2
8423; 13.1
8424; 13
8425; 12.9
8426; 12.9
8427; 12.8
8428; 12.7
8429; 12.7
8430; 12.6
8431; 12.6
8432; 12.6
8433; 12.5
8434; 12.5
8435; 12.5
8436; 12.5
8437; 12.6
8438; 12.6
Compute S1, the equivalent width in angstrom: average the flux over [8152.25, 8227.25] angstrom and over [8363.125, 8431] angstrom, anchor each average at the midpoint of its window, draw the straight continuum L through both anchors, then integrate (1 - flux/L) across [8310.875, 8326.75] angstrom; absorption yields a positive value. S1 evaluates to -0.3 angstrom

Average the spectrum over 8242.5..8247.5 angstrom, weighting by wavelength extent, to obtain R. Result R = 14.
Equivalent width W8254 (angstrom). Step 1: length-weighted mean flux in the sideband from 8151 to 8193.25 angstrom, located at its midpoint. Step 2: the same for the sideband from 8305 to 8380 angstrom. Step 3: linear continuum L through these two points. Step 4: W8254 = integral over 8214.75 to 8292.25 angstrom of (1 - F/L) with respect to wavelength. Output -3.1 angstrom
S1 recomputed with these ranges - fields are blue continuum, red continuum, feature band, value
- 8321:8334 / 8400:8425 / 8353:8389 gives 0.95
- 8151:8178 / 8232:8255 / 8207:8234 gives 0.42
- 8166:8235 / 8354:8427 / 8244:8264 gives -1.10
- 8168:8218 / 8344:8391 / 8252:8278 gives -1.82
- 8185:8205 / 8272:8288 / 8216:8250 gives -1.82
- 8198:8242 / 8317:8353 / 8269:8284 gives -0.57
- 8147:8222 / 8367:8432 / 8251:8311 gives -2.99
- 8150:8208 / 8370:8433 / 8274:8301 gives -1.67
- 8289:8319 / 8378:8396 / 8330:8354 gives -0.37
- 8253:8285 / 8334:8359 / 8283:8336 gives 0.32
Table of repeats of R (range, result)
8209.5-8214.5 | 13.5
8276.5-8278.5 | 14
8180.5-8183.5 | 12.8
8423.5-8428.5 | 12.9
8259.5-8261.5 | 13.9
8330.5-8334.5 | 13.5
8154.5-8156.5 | 14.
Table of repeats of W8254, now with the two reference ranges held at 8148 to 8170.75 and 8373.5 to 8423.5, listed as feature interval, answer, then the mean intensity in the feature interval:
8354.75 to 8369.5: 0.4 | 13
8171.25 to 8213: 3.0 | 12.8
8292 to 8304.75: -0.3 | 13.8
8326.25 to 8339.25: -0.1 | 13.6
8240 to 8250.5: -0.2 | 14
